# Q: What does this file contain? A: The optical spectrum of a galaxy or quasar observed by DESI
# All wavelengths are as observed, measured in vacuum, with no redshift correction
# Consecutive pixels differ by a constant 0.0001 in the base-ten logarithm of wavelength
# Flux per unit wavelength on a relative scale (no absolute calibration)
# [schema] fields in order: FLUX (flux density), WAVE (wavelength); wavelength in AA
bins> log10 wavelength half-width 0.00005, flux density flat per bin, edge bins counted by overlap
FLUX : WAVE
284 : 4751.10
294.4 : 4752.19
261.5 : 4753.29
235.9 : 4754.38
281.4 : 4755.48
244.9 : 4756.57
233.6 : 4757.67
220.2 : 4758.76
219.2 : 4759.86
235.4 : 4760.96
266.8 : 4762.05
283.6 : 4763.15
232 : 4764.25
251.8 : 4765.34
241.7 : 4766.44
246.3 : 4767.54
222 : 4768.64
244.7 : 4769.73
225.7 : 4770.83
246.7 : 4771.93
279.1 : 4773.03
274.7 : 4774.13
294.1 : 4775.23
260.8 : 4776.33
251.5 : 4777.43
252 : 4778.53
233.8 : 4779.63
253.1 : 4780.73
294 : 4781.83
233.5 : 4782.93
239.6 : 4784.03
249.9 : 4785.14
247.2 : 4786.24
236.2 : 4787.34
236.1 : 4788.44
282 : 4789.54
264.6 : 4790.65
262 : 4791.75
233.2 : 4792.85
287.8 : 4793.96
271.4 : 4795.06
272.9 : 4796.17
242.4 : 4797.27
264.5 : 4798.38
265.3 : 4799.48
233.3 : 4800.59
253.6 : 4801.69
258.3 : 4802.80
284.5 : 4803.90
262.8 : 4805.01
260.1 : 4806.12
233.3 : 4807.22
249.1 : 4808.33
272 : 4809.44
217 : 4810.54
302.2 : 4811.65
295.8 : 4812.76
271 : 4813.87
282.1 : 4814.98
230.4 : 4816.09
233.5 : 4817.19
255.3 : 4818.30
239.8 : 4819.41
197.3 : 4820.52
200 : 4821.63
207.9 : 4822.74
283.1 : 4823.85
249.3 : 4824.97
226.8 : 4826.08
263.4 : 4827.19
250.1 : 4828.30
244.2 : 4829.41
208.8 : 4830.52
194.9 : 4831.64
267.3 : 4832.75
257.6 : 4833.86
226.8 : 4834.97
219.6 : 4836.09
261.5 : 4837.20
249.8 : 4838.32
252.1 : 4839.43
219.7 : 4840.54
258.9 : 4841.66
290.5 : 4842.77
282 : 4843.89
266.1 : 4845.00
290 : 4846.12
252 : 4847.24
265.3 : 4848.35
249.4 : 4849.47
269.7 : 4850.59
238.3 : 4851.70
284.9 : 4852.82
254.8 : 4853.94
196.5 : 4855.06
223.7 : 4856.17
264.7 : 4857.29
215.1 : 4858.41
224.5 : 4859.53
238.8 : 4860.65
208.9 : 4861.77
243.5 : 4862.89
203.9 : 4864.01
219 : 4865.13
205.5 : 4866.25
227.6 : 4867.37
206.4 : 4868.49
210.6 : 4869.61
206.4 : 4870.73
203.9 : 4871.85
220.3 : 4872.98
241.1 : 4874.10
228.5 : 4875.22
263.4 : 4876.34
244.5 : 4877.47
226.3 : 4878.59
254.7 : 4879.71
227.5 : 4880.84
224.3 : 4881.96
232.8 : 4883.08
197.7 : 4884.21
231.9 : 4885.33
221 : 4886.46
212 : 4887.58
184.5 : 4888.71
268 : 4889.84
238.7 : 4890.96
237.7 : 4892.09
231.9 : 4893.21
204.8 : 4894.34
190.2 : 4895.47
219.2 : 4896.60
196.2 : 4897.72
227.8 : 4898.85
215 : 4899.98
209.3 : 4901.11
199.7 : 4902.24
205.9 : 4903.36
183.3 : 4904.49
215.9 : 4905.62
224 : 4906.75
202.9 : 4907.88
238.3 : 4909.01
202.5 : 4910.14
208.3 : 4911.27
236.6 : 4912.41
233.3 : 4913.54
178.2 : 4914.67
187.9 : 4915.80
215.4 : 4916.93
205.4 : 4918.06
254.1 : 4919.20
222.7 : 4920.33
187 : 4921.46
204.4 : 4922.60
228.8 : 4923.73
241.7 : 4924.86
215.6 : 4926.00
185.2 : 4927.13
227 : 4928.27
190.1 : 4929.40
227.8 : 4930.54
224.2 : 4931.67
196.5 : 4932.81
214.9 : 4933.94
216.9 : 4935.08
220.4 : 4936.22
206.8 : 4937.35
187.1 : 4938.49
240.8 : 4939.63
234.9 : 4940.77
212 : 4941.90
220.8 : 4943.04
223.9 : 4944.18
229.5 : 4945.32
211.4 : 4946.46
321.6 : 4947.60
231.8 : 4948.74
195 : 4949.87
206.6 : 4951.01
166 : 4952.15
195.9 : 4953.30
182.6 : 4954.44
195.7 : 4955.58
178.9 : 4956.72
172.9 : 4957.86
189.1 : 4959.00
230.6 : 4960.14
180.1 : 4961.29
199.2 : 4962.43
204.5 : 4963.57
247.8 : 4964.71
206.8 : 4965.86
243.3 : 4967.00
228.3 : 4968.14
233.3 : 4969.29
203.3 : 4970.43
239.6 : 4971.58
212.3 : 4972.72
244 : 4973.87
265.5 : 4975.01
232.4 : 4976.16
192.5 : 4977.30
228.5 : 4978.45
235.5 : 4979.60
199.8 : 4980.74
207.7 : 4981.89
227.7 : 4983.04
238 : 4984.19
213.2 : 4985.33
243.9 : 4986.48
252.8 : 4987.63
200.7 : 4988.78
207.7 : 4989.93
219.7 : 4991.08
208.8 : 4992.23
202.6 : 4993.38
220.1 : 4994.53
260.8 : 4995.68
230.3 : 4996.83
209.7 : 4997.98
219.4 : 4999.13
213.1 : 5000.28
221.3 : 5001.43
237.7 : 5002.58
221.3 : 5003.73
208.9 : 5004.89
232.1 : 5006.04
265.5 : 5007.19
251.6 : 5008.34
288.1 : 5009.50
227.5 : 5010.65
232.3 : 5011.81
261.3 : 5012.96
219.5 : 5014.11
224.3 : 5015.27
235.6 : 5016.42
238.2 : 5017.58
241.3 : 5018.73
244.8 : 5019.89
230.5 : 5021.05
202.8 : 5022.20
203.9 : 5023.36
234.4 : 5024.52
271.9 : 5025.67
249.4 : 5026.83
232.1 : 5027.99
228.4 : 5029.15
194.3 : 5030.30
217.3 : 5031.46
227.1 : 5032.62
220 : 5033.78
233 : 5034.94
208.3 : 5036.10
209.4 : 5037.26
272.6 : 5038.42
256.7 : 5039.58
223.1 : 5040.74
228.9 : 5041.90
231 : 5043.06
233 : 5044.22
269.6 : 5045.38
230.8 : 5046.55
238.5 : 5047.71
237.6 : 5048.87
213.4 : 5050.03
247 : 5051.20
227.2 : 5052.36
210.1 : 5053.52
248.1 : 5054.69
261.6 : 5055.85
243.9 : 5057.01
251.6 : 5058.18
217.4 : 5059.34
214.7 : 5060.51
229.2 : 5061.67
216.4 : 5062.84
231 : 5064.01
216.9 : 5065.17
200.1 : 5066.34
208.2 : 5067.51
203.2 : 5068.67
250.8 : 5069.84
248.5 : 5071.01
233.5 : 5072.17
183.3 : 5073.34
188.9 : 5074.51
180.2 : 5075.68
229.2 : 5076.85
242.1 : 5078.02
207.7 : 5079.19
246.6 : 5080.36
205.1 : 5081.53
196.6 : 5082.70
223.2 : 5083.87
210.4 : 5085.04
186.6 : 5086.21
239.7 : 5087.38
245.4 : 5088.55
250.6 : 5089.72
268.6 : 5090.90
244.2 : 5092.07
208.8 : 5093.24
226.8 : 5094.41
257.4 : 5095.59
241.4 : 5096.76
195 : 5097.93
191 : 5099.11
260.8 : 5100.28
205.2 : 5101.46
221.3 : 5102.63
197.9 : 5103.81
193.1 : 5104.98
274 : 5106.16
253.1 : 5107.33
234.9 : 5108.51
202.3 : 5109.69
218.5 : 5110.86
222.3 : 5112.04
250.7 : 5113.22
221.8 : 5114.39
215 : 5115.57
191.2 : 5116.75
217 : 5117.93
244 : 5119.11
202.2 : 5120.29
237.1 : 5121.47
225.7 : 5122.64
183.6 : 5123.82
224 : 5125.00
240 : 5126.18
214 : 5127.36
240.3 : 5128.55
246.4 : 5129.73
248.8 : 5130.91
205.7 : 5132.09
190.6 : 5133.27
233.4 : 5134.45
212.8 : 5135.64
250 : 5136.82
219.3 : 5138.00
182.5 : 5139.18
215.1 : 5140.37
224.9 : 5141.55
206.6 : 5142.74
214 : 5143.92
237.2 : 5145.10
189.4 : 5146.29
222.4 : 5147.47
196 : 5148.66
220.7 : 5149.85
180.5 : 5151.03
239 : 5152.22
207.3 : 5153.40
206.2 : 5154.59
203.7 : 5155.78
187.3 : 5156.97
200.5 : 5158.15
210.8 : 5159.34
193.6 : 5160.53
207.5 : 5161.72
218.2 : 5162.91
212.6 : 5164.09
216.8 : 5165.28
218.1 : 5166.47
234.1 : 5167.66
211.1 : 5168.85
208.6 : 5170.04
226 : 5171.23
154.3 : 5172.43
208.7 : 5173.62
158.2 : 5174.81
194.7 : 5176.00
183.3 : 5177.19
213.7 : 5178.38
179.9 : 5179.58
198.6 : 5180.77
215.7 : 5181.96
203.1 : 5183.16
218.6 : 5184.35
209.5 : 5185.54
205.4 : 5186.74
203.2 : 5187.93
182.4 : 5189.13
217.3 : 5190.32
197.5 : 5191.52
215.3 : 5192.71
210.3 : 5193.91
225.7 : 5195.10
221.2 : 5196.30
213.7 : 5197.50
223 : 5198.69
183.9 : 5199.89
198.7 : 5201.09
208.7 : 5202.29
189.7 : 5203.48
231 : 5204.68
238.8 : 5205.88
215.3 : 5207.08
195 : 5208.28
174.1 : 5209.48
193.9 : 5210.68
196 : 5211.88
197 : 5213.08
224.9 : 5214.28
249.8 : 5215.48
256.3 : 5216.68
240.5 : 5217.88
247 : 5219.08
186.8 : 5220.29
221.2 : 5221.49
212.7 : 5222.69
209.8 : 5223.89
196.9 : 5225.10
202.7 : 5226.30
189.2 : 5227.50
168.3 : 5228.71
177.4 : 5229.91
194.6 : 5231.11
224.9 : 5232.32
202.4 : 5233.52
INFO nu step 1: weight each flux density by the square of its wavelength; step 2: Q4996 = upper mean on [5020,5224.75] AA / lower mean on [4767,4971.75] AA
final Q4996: 1.0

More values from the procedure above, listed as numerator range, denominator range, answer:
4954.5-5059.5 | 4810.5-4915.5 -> 1.04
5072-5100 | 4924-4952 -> 1.07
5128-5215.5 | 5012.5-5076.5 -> 0.96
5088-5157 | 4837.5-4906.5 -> 1.06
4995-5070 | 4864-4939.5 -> 1.13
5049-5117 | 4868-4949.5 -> 1.10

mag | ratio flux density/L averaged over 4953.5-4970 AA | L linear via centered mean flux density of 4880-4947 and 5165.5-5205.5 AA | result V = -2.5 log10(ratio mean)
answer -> 0.04 mag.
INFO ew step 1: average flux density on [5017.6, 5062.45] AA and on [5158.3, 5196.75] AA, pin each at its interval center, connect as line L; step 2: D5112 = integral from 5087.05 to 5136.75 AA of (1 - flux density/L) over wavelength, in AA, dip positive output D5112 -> -1.8 AA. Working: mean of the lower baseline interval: 233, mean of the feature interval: 226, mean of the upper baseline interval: 205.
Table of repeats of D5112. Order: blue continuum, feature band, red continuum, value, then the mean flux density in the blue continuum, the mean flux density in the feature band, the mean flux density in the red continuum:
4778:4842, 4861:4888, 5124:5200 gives 2.1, 250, 224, 210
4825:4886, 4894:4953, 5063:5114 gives 4.8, 238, 214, 223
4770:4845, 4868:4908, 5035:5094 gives 4.0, 252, 220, 227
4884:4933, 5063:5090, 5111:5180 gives -0.7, 215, 218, 212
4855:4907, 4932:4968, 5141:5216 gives 0.9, 221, 212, 207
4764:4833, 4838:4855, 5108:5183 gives -1.0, 251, 260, 212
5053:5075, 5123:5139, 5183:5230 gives -0.4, 224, 223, 209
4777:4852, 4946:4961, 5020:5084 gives 2.0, 252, 205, 227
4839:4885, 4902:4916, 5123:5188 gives 1.4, 237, 210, 210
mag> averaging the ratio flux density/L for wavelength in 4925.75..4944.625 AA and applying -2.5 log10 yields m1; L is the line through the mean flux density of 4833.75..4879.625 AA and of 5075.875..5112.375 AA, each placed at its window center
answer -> 0.098 mag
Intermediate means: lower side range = 239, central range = 214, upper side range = 225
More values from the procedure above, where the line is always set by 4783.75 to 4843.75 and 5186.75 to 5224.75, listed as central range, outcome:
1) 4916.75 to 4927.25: 0.11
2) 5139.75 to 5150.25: 0.02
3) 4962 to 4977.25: 0.04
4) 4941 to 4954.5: 0.09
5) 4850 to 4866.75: 0.06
